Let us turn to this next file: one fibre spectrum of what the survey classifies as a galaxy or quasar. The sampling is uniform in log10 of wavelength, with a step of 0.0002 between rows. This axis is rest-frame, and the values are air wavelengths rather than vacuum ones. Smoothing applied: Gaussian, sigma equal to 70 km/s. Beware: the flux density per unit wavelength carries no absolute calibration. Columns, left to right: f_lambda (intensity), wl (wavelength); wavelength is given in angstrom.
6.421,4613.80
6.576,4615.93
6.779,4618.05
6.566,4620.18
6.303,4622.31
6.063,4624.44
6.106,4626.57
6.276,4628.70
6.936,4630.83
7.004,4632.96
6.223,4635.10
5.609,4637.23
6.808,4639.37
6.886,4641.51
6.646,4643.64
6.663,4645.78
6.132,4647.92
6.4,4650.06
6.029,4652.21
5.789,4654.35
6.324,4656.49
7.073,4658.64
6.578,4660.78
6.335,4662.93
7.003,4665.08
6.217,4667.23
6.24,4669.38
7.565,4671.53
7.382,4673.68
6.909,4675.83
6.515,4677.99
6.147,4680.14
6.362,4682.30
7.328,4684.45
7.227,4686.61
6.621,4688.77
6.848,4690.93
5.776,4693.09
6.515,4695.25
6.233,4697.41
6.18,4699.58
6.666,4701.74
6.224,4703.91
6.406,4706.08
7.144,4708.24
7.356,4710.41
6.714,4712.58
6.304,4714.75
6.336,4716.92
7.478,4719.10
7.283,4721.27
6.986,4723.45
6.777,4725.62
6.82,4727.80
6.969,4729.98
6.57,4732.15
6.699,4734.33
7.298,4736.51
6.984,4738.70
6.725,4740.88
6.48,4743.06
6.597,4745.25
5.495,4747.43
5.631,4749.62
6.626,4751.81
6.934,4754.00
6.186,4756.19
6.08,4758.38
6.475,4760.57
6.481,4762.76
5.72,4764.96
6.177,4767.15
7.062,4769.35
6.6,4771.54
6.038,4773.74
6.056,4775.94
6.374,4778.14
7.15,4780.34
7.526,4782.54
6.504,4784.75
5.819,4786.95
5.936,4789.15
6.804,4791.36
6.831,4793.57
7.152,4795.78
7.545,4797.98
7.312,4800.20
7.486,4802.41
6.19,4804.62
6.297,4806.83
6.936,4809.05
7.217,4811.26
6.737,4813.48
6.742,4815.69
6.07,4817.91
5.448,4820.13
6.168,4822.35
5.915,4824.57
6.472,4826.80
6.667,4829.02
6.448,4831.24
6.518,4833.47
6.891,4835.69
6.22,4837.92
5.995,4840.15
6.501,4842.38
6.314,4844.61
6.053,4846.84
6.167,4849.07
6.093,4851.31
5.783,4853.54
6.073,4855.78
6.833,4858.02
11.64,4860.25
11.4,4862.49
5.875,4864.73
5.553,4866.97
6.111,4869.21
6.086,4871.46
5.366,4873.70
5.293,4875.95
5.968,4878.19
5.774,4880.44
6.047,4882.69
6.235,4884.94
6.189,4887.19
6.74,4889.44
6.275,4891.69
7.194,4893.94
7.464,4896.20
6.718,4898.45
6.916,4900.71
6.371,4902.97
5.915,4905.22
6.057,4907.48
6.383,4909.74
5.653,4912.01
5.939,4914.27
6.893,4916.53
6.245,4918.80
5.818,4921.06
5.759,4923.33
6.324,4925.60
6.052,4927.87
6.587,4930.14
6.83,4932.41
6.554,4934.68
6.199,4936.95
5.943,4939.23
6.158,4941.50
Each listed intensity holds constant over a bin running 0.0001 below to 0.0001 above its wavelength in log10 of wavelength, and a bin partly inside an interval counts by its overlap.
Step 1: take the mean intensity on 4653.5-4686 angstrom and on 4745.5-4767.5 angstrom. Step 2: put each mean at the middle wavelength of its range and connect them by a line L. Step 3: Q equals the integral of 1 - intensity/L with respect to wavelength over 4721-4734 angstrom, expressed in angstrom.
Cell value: -1.0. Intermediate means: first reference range 6.67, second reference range 6.2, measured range 6.87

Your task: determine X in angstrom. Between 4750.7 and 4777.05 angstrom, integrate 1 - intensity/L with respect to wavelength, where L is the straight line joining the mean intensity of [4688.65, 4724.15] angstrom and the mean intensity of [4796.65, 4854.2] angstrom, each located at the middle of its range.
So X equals 0.8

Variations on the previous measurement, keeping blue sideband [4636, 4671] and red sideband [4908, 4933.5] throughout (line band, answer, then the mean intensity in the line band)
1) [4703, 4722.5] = -1.3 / 6.81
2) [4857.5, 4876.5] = -2.8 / 7.19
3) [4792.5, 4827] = -1.9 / 6.66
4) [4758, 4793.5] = -0.6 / 6.44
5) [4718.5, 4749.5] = -1.8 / 6.75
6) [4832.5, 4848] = -0.2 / 6.36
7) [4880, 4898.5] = -0.8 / 6.53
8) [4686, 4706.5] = -0.2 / 6.45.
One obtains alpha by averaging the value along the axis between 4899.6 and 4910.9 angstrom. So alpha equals 6.32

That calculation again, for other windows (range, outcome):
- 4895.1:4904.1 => 6.87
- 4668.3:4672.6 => 6.9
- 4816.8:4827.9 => 6.01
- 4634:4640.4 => 6.21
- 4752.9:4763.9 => 6.43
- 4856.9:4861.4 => 9.26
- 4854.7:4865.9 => 8.36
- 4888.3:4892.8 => 6.51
